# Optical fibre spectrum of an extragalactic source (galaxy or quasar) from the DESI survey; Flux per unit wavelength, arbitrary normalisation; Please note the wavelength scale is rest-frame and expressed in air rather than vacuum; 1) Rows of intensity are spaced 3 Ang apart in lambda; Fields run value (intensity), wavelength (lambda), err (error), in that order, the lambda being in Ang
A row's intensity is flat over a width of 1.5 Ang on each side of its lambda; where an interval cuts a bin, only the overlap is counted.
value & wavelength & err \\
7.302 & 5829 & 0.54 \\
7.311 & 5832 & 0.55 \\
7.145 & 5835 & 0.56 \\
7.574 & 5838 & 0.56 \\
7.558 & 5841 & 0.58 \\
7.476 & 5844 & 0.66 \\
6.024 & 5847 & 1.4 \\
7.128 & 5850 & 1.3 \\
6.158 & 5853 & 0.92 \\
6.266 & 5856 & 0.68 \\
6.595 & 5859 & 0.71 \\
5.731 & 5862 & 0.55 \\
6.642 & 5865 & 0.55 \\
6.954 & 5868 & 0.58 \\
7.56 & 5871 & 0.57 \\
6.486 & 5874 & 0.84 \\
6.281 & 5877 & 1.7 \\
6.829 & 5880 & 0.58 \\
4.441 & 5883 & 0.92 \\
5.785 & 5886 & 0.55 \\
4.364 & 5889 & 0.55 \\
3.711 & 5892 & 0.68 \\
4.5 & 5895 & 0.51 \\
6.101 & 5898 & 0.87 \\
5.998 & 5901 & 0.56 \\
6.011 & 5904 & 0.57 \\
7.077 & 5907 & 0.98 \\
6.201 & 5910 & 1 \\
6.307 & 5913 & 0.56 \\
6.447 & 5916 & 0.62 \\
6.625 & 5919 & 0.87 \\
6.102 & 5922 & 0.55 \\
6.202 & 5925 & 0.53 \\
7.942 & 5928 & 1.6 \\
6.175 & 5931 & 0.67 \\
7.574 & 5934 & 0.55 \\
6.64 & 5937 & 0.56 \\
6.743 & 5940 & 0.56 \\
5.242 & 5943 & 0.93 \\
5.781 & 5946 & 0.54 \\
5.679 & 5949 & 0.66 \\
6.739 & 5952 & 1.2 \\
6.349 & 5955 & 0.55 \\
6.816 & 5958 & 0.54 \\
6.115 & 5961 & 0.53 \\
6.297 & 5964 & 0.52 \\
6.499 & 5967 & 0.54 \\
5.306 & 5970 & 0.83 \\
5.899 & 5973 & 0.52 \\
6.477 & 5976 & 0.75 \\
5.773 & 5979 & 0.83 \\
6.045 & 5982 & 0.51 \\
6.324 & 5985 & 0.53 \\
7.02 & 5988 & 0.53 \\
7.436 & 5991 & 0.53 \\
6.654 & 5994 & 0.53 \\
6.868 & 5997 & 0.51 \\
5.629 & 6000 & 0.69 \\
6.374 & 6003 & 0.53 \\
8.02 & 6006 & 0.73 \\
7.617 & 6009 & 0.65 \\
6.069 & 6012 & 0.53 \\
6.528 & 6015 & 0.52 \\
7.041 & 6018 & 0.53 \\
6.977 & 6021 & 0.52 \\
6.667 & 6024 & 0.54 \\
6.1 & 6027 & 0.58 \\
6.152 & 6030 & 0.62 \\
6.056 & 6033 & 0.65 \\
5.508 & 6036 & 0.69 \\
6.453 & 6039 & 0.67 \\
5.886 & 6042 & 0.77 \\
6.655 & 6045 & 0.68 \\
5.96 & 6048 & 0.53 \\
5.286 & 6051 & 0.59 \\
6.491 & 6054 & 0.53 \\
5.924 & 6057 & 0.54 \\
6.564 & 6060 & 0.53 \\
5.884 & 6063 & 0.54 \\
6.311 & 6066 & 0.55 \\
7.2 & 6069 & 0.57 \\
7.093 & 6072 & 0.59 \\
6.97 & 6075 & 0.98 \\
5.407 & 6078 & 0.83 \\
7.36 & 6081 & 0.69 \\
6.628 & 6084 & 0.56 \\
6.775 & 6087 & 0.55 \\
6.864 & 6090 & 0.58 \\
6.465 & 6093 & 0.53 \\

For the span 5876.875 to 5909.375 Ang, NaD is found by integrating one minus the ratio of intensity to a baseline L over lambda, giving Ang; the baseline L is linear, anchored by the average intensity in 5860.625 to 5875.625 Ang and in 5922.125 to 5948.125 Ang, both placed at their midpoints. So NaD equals 5.3 Ang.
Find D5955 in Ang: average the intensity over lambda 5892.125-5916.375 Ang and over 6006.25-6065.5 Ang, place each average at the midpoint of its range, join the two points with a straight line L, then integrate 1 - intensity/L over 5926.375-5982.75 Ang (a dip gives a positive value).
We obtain -2.2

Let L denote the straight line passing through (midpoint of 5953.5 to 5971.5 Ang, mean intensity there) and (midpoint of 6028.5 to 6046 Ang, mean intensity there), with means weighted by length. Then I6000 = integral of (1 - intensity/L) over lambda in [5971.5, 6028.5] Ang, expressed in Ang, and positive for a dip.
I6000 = -4.1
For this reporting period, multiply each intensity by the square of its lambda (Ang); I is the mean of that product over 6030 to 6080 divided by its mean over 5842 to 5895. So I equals 1.09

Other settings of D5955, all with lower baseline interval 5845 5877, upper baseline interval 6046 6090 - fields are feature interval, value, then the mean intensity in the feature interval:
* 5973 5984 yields 0.7 Ang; 6.08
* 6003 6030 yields -1.4 Ang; 6.81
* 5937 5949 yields 1.0 Ang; 5.98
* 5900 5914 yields 0.4 Ang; 6.33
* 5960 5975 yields 1.1 Ang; 6.04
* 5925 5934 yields -0.7 Ang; 7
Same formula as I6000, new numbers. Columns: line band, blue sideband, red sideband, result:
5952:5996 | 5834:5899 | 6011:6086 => -0.4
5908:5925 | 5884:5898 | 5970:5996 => -3.7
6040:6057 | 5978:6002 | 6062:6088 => 1.4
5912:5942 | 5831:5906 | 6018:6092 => -1.7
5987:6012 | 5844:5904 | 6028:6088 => -2.7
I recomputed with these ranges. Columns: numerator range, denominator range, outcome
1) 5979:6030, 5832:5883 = 1.04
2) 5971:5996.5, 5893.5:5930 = 1.05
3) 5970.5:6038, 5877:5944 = 1.11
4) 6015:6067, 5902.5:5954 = 1.01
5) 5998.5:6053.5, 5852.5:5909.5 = 1.12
